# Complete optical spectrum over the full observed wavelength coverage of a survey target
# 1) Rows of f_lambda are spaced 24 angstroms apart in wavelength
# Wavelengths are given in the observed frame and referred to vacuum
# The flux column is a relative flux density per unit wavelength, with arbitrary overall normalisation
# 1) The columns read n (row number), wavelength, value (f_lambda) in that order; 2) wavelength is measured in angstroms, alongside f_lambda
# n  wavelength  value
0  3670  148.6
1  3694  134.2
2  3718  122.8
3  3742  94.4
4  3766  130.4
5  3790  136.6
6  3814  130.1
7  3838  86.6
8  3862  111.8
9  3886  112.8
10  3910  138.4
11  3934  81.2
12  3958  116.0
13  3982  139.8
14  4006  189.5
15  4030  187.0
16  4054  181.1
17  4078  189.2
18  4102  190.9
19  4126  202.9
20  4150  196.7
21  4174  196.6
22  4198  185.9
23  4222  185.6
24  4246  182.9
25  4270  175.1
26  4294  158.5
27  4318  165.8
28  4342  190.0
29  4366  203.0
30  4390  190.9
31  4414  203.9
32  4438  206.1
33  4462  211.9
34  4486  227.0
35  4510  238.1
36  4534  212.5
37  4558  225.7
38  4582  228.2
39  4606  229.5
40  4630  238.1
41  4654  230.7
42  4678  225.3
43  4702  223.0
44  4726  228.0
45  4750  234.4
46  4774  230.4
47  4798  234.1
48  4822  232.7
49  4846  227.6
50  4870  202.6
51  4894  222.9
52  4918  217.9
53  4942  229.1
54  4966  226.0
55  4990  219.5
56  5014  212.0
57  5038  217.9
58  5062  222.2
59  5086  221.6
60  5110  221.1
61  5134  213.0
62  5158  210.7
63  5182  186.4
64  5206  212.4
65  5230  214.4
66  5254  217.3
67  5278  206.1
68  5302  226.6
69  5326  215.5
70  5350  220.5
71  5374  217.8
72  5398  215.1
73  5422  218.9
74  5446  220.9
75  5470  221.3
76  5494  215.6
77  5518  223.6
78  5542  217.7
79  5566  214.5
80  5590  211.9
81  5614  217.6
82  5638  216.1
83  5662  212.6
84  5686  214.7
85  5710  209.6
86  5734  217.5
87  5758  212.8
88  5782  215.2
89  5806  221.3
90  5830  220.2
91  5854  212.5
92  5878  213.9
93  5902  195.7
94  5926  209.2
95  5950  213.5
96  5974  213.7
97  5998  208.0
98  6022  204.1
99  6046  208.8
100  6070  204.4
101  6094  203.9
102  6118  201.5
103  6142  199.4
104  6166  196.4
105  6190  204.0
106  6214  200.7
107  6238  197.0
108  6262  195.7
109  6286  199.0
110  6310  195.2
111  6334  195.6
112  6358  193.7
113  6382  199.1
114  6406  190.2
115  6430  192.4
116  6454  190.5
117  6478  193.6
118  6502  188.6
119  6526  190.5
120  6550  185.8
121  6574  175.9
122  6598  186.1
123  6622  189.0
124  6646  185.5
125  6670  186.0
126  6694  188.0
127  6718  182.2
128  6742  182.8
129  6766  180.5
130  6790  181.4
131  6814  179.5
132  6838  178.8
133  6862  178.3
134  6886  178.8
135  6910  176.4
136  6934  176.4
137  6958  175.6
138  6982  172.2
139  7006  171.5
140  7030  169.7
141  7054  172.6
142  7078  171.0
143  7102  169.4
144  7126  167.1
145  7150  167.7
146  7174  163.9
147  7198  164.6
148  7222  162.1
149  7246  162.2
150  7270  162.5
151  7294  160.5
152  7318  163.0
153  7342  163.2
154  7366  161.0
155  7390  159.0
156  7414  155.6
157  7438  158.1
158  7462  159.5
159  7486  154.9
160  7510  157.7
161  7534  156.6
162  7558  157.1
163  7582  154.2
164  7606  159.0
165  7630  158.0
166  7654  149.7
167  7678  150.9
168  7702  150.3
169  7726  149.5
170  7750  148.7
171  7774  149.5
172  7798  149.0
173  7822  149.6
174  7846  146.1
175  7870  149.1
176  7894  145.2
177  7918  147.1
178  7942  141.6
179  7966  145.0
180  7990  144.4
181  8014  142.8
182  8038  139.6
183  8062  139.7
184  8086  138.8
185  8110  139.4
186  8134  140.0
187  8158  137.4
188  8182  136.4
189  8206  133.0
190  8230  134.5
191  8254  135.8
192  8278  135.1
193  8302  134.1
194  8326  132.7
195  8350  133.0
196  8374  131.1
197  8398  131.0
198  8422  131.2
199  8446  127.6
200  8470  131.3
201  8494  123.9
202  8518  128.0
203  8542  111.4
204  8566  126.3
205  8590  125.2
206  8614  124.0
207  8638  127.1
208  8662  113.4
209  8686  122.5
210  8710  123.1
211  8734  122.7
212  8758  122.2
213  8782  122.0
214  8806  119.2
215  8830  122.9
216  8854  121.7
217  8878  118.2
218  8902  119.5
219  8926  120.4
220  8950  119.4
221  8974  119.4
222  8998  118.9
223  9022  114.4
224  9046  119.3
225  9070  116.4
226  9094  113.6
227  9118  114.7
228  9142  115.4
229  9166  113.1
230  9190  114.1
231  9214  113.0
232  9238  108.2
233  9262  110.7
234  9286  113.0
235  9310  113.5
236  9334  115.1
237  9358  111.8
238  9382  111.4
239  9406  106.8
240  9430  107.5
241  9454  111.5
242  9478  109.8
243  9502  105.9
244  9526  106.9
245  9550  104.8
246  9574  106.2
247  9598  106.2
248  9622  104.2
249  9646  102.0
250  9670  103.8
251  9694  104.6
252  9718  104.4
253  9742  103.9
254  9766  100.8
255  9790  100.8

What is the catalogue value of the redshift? 0.000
